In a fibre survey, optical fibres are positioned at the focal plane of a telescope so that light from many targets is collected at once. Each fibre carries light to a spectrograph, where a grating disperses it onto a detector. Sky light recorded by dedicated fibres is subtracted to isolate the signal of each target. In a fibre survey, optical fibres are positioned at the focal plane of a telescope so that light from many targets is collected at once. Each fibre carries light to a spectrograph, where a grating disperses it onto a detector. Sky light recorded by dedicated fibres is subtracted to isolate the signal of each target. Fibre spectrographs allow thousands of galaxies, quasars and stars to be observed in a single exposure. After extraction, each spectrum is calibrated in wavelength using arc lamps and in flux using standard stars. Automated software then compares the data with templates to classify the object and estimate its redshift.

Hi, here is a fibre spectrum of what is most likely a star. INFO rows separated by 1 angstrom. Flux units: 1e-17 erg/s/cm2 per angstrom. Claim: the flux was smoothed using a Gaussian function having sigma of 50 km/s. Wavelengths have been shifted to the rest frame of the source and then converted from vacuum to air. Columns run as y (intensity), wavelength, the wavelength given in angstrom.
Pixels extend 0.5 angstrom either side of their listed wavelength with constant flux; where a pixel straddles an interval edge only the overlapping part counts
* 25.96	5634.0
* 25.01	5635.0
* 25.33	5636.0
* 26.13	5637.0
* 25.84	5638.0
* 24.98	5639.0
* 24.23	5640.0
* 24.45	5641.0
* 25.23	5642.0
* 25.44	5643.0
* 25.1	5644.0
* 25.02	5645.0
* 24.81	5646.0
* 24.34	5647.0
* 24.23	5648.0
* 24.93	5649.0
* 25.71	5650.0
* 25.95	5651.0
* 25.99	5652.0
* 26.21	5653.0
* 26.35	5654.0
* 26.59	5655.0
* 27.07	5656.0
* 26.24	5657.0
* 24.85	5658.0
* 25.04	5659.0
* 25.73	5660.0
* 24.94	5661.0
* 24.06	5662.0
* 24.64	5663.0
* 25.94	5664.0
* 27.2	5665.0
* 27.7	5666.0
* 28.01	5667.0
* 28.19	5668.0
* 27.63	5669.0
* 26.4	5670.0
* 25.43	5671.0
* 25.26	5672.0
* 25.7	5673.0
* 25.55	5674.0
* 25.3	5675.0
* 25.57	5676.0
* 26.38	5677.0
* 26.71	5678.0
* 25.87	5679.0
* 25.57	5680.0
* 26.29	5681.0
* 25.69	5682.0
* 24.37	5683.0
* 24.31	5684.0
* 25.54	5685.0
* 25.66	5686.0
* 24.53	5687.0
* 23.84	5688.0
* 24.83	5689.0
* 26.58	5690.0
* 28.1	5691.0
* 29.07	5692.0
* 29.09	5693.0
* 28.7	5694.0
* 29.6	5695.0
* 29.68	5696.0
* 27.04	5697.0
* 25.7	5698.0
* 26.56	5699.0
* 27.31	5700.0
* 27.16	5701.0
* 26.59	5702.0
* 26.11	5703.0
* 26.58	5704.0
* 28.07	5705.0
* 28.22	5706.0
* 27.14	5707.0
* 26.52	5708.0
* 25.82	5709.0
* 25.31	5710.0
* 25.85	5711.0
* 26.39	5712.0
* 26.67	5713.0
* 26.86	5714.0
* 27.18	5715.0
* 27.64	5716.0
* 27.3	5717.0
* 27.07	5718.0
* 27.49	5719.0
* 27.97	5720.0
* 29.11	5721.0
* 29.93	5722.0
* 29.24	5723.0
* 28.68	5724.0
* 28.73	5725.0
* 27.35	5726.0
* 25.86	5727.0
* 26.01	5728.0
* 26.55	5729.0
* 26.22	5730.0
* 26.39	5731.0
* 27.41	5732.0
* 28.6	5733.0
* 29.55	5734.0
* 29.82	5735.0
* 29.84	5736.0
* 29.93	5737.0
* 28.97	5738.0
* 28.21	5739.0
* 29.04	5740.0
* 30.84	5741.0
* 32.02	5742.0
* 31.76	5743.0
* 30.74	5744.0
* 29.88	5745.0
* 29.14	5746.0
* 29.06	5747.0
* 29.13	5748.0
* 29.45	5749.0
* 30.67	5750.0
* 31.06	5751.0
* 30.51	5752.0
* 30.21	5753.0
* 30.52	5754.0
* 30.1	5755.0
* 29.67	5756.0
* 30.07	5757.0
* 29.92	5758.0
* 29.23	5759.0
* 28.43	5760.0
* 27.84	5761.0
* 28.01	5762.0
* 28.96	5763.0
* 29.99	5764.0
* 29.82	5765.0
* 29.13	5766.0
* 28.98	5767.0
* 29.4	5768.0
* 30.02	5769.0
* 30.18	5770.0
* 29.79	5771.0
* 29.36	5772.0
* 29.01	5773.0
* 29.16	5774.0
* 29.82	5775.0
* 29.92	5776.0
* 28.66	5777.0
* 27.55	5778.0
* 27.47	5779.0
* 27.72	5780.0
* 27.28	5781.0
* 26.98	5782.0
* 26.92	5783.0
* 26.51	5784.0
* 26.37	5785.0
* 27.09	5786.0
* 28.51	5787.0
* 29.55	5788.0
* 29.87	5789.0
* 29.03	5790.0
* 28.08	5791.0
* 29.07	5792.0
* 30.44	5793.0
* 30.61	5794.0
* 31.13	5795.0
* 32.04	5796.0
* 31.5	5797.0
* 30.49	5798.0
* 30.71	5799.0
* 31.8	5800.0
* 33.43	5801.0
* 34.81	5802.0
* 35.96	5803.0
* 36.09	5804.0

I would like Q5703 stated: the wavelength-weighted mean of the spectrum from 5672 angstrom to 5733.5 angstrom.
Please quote 26.8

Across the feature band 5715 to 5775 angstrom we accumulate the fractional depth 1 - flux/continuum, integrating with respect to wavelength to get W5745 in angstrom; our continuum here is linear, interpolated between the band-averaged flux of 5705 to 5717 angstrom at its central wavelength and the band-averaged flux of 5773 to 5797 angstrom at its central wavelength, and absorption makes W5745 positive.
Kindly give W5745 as -3.0 angstrom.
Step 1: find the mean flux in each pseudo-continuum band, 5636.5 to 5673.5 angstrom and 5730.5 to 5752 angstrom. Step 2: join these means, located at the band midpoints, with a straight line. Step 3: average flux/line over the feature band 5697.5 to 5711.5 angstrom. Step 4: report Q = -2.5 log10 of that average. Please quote 0.05 mag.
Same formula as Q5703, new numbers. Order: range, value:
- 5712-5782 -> 28.9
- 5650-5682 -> 26.1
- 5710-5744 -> 28.2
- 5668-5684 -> 25.9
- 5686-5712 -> 26.9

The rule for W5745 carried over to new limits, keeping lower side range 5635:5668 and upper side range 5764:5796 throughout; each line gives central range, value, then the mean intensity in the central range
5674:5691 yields 0.56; 25.5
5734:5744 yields -0.80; 30.1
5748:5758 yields -0.70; 30.2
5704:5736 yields -0.14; 27.5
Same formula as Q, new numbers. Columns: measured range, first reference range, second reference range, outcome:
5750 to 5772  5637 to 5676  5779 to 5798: -0.05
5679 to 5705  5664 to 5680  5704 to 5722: 0.01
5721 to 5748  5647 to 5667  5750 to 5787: -0.03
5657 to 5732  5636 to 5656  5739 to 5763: 0.03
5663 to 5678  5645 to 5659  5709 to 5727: -0.01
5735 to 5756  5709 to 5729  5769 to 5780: -0.07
